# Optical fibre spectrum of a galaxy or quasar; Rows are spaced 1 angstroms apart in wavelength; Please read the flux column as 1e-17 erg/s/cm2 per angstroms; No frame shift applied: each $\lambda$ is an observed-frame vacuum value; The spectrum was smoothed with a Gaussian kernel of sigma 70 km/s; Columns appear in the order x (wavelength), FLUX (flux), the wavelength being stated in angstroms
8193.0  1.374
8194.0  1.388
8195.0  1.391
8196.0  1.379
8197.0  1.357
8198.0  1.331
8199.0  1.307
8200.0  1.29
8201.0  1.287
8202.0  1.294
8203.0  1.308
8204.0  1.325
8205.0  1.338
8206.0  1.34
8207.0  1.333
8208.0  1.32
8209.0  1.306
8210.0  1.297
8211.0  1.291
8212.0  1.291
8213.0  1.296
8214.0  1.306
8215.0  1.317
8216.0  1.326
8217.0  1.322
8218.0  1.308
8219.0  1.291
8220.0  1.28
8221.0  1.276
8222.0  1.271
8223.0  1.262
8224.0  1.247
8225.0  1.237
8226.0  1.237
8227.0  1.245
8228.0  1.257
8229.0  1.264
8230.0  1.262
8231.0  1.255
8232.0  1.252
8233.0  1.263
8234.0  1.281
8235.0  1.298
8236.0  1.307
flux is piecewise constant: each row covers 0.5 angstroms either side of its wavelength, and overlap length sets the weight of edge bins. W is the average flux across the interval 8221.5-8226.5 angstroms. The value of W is 1.25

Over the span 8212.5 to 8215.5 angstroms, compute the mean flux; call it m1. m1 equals 1.31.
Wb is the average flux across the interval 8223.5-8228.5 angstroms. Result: 1.24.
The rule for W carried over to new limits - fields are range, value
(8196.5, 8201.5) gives 1.31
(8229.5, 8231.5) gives 1.26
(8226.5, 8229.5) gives 1.26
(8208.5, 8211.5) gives 1.3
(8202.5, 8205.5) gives 1.32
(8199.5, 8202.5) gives 1.29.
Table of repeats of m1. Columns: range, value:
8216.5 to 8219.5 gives 1.31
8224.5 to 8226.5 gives 1.24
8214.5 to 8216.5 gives 1.32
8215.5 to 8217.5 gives 1.32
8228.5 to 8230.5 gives 1.26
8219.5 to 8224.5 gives 1.27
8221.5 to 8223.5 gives 1.27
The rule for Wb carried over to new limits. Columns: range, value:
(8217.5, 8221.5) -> 1.29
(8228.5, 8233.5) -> 1.26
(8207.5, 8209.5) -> 1.31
